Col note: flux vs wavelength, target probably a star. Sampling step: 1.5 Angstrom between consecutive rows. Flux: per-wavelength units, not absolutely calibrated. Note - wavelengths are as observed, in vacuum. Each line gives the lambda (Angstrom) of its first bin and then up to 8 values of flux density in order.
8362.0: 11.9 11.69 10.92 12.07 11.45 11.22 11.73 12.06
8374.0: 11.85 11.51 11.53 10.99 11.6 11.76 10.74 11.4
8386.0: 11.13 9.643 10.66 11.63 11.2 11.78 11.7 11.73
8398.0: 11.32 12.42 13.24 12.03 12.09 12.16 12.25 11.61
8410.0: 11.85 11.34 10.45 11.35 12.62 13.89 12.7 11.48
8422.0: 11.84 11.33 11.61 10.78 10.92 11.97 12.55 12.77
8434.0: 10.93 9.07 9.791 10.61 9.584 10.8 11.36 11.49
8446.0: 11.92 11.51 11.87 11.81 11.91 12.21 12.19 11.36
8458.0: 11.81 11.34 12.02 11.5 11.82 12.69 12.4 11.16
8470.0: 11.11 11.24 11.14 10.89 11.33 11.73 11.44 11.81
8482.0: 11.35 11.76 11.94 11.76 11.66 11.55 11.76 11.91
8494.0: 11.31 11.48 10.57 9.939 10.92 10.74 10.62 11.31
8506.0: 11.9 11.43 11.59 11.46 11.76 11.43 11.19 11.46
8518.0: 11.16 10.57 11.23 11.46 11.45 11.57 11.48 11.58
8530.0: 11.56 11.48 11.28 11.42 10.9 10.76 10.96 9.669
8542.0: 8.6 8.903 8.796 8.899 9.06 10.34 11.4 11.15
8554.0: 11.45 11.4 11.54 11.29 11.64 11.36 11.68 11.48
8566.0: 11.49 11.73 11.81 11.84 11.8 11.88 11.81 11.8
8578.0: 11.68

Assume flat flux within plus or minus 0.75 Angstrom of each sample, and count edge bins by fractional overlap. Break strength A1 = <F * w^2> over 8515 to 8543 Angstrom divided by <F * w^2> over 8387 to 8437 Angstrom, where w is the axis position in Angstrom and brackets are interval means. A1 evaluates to 0.97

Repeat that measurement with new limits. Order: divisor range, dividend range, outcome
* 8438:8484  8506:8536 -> 1.00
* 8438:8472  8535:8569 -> 0.95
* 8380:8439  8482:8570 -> 0.99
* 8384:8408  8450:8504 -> 1.01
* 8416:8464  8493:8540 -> 0.99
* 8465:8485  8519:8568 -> 0.96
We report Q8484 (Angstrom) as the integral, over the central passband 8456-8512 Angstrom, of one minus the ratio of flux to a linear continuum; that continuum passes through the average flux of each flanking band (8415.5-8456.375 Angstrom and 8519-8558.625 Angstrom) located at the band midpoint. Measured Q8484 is -1.49 Angstrom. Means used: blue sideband 11.5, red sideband 10.7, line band 11.5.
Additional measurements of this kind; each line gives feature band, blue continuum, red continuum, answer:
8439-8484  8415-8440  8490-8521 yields -0.7 Angstrom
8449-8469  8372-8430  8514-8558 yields -1.1 Angstrom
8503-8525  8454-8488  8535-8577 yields -0.2 Angstrom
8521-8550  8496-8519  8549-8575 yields 2.0 Angstrom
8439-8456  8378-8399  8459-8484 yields 0.0 Angstrom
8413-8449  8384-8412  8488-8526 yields 0.4 Angstrom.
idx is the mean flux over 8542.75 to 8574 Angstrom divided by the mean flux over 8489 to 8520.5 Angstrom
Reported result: 1.0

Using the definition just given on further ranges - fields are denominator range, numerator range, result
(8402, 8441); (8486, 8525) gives 0.98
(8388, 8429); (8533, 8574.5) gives 0.92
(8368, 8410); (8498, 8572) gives 0.95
